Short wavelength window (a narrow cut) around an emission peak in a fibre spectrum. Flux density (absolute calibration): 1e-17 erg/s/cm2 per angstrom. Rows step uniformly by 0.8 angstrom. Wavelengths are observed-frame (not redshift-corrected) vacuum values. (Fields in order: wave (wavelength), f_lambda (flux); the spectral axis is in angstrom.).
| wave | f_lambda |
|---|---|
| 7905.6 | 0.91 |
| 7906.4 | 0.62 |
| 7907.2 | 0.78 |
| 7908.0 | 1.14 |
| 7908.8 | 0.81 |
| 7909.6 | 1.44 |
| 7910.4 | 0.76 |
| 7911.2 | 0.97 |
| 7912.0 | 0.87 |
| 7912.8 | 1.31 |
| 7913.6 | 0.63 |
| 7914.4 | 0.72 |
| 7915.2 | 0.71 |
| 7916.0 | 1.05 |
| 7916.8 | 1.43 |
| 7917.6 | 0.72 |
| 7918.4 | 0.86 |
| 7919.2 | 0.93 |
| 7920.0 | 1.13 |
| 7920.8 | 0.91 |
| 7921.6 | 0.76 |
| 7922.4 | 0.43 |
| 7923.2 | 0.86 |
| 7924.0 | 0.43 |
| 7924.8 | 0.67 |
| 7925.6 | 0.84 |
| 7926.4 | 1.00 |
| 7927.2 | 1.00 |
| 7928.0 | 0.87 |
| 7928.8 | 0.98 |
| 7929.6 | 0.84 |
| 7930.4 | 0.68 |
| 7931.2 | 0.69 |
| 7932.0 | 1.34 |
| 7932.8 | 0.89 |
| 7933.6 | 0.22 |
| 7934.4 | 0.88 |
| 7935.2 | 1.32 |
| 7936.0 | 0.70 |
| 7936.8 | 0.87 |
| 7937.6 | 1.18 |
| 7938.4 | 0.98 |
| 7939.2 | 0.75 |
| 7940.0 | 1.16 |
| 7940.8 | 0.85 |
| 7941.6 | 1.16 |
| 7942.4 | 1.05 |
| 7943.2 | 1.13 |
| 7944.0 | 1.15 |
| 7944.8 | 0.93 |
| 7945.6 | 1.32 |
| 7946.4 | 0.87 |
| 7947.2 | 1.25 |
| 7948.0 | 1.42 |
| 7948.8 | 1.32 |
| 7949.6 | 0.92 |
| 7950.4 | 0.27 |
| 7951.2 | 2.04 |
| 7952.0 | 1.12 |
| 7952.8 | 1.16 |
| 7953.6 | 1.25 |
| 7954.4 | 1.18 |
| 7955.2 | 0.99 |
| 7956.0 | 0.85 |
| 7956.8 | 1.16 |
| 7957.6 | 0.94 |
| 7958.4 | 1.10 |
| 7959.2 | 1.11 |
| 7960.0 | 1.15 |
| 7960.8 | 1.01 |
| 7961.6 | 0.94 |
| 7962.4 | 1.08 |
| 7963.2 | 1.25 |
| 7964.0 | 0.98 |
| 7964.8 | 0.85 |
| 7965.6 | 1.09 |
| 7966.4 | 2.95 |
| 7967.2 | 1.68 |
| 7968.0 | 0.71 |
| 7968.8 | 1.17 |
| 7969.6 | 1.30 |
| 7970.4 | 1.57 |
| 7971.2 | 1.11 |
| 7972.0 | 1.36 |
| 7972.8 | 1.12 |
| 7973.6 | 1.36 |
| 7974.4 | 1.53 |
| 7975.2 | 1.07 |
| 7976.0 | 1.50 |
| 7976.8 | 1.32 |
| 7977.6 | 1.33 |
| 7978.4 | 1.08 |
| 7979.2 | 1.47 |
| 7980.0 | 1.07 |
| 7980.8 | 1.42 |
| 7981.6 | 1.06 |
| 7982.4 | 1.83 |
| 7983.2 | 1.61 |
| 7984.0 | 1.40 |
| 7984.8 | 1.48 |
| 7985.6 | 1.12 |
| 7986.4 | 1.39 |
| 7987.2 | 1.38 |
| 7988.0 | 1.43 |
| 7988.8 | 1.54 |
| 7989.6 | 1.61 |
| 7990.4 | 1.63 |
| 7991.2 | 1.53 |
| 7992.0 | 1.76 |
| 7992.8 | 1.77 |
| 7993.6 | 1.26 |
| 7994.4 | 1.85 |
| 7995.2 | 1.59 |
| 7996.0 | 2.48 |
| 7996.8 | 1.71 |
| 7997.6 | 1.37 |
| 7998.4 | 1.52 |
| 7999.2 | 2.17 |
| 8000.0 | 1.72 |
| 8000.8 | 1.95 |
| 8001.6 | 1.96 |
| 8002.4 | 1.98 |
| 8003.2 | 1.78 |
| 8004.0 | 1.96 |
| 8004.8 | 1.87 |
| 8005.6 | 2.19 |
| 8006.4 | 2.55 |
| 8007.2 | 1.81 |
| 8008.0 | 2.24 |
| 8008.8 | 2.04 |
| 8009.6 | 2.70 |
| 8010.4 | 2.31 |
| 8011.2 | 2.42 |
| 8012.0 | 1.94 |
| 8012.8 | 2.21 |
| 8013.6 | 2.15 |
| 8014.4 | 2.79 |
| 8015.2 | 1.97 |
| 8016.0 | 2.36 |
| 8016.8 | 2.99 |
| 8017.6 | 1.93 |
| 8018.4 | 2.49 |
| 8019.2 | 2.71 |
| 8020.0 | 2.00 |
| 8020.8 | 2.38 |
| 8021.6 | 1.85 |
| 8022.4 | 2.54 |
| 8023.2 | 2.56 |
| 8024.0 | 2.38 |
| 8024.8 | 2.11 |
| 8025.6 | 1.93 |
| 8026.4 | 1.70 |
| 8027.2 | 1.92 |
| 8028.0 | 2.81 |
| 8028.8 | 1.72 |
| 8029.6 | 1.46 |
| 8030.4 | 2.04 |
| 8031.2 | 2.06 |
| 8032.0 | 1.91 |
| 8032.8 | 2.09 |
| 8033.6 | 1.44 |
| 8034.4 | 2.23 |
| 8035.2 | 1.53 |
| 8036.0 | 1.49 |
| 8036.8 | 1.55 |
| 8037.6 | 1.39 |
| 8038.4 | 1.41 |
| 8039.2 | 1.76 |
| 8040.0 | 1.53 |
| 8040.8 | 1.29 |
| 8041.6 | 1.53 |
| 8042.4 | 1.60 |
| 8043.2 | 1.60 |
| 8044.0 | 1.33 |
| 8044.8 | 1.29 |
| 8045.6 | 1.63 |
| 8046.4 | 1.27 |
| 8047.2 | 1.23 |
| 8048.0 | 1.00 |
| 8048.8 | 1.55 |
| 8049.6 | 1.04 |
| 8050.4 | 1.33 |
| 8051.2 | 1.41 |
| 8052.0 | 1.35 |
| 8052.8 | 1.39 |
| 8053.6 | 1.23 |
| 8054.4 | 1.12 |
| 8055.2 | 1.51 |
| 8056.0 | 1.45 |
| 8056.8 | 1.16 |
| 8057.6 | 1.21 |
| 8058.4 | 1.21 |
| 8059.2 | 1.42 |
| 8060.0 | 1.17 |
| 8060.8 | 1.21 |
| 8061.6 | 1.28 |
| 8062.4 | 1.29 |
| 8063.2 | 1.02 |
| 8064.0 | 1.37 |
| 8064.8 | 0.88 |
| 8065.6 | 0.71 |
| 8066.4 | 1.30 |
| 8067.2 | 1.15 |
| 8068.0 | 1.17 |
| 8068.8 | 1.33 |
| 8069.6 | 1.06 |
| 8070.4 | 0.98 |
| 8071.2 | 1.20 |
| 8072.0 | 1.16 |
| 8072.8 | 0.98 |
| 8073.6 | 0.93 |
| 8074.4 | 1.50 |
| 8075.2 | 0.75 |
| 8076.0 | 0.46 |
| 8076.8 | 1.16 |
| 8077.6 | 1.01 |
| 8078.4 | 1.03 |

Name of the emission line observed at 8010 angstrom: H-beta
